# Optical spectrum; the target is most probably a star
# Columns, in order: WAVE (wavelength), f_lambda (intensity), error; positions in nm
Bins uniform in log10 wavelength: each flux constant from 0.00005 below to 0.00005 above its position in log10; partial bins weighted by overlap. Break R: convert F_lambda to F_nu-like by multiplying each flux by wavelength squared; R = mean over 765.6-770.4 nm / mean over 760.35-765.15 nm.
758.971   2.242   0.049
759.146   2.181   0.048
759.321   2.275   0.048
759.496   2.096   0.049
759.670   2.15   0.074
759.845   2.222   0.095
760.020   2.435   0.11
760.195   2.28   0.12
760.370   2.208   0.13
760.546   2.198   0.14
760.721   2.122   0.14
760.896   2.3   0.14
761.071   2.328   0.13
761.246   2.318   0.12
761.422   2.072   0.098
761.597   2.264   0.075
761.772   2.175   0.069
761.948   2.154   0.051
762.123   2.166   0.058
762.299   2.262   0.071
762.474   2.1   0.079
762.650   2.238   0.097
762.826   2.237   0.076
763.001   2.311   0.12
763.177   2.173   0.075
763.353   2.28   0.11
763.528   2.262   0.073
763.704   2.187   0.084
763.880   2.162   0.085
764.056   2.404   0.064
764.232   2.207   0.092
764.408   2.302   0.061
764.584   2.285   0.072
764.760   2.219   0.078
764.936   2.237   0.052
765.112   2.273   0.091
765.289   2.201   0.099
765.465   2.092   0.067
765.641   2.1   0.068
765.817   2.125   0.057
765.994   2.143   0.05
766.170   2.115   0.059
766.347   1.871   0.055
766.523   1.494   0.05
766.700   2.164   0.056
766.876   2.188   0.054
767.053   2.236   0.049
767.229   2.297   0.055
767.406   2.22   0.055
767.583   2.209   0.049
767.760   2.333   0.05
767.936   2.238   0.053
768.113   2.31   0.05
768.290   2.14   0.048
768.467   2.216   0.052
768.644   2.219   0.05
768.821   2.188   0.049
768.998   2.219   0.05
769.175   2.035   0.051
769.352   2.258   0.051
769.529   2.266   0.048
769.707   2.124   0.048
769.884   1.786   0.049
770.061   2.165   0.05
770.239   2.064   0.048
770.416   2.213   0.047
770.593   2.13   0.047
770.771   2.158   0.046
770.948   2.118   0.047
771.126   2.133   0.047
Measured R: 0.97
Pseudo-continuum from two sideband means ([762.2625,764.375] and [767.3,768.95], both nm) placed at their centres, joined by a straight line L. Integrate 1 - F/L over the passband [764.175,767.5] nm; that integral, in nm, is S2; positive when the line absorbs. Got 0.13 nm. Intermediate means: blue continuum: 2.24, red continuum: 2.23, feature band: 2.15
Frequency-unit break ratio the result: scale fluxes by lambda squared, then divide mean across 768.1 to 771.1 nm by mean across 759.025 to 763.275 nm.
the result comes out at 1.0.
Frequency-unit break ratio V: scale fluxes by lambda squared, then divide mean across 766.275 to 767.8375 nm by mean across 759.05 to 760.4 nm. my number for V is 1.0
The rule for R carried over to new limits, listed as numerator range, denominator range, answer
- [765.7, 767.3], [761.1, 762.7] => 0.95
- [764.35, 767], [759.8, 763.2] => 0.96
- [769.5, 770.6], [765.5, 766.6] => 1.07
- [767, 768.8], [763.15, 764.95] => 1.01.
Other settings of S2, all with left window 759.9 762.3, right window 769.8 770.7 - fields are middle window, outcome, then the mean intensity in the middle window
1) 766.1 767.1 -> 0.064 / 2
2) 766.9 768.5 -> -0.094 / 2.24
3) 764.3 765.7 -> -0.033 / 2.22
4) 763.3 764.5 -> -0.040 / 2.26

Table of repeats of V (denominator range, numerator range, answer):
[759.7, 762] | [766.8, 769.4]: 1.01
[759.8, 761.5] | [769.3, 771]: 0.97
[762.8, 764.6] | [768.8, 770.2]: 0.96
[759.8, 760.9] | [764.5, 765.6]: 1.00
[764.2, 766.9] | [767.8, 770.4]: 1.03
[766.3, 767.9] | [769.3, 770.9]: 1.01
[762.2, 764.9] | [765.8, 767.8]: 0.95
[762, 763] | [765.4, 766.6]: 0.91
